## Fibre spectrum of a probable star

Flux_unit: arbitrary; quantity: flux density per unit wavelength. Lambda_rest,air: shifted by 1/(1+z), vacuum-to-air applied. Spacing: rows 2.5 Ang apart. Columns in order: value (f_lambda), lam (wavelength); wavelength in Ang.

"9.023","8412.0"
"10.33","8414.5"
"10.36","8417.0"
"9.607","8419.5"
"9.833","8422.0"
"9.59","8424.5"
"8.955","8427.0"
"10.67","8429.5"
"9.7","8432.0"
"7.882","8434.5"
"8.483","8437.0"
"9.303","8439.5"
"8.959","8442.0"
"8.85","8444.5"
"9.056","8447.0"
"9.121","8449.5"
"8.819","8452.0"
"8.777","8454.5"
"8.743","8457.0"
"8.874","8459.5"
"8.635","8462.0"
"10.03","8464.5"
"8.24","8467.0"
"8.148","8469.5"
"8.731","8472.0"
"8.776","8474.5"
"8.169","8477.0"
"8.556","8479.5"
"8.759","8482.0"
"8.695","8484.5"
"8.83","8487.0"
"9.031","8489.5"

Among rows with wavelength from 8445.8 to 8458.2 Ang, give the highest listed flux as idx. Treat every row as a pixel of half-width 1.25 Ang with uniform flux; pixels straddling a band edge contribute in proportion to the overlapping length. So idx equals 9.121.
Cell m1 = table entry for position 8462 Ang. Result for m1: 8.635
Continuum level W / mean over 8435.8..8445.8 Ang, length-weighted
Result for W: 8.9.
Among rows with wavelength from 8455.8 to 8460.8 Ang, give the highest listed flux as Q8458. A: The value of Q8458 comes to 8.874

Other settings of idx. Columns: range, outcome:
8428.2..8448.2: 10.67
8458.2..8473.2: 10.03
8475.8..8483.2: 8.759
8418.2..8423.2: 9.833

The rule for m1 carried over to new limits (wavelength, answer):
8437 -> 8.483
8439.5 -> 9.303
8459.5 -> 8.874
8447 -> 9.056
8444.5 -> 8.85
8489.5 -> 9.031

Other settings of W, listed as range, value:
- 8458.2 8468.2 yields 8.95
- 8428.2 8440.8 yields 9.21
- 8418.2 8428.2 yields 9.5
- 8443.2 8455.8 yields 8.92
